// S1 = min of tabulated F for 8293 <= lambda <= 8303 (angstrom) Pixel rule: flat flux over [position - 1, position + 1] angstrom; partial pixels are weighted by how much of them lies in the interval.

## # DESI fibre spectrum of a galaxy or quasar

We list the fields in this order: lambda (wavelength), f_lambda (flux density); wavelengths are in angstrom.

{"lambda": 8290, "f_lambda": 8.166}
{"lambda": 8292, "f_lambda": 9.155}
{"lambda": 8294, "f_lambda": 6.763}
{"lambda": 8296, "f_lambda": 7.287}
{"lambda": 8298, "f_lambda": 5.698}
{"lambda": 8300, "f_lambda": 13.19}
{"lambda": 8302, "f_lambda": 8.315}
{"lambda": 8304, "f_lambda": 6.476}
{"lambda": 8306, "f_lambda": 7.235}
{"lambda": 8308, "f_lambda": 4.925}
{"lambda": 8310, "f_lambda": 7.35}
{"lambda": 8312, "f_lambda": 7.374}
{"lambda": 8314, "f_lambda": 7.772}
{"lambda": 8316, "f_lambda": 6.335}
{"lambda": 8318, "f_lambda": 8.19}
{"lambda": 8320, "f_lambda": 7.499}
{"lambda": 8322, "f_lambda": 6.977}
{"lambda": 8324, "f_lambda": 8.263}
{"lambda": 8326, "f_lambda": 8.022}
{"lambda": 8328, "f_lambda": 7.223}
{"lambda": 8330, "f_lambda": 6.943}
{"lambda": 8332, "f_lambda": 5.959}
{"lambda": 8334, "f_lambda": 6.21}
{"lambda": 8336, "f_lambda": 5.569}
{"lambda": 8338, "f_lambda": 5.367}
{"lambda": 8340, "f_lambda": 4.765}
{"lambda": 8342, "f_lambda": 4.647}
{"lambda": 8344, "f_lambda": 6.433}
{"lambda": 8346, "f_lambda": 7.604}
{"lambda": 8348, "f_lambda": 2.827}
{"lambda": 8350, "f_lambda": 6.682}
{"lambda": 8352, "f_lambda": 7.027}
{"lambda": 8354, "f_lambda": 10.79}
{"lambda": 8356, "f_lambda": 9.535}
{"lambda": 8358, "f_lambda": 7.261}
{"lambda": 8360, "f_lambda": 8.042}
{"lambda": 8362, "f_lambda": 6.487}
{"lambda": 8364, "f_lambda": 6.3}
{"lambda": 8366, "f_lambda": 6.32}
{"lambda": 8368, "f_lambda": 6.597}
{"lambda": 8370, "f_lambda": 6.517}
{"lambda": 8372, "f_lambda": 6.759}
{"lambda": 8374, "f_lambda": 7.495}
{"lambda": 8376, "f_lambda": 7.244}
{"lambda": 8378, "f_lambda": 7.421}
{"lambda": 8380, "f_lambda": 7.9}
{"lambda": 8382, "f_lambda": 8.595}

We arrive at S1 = 5.698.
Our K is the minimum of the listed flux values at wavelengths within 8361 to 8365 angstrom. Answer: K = 6.3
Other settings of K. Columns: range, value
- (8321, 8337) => 5.569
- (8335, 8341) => 4.765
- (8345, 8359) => 2.827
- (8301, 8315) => 4.925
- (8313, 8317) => 6.335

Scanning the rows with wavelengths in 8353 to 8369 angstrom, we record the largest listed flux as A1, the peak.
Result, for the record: 10.79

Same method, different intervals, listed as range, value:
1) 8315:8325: 8.263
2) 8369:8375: 7.495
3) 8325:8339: 8.022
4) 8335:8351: 7.604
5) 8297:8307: 13.19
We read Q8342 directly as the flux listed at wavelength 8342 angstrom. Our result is 4.647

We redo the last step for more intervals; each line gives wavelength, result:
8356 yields 9.535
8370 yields 6.517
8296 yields 7.287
